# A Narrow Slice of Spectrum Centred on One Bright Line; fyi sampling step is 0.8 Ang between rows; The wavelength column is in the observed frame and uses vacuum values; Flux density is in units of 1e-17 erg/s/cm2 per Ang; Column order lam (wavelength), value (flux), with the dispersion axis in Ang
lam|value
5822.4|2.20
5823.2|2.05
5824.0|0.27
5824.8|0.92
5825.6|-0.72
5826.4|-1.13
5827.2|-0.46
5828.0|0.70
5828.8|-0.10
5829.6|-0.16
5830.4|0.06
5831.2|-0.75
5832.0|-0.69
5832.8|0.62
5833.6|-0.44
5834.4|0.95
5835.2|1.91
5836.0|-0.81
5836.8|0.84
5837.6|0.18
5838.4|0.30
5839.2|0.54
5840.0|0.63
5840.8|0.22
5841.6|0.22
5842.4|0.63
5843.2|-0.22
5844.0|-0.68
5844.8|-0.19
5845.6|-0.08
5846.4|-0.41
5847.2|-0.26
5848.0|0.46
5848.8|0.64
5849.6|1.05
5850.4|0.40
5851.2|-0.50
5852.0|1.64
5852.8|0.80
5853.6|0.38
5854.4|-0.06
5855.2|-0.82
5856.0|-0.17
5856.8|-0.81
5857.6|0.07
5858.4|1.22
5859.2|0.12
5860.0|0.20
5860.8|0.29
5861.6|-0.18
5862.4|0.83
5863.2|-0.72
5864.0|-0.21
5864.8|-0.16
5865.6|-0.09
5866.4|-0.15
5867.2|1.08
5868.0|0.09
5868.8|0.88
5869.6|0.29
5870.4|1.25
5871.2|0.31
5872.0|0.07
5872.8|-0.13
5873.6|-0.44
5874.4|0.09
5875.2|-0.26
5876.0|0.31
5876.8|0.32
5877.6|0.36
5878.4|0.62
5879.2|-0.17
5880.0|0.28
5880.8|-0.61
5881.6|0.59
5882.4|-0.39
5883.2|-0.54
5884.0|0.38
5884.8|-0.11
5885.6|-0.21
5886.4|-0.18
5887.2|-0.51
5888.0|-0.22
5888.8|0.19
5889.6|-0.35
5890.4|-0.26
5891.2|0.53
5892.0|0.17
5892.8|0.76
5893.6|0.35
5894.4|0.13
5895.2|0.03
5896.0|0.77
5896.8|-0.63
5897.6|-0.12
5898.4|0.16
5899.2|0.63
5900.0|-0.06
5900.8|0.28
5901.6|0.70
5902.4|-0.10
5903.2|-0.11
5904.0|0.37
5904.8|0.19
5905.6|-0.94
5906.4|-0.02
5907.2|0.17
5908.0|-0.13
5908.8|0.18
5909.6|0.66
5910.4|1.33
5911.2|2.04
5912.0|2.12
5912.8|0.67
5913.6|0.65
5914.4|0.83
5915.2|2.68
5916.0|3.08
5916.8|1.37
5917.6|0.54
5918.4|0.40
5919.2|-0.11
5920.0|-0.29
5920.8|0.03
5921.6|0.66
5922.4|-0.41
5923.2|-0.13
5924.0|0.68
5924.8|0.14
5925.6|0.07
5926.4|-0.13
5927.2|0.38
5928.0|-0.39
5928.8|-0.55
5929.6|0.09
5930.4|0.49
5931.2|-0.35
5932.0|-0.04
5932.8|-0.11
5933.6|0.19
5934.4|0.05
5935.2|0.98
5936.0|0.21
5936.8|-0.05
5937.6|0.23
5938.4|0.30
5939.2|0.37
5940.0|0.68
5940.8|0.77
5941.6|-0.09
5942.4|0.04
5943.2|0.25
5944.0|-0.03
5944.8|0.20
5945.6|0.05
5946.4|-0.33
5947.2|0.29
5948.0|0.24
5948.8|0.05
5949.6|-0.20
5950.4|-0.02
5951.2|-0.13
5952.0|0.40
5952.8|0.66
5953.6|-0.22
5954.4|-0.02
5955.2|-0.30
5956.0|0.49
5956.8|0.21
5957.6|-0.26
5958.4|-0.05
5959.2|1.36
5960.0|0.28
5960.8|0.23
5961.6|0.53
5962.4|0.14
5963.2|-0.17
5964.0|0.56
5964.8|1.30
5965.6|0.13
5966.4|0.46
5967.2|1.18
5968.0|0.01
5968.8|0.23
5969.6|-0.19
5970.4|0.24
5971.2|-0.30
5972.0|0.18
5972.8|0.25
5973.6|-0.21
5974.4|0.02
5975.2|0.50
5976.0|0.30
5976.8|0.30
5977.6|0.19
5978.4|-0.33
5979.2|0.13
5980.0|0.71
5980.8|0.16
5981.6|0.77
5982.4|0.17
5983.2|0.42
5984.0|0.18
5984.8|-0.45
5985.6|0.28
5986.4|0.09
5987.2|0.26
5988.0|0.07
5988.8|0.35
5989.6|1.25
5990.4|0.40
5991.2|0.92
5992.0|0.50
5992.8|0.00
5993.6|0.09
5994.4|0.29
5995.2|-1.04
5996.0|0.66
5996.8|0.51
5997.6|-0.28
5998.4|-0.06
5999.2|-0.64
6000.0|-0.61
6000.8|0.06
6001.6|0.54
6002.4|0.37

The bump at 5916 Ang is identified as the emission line [O II]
